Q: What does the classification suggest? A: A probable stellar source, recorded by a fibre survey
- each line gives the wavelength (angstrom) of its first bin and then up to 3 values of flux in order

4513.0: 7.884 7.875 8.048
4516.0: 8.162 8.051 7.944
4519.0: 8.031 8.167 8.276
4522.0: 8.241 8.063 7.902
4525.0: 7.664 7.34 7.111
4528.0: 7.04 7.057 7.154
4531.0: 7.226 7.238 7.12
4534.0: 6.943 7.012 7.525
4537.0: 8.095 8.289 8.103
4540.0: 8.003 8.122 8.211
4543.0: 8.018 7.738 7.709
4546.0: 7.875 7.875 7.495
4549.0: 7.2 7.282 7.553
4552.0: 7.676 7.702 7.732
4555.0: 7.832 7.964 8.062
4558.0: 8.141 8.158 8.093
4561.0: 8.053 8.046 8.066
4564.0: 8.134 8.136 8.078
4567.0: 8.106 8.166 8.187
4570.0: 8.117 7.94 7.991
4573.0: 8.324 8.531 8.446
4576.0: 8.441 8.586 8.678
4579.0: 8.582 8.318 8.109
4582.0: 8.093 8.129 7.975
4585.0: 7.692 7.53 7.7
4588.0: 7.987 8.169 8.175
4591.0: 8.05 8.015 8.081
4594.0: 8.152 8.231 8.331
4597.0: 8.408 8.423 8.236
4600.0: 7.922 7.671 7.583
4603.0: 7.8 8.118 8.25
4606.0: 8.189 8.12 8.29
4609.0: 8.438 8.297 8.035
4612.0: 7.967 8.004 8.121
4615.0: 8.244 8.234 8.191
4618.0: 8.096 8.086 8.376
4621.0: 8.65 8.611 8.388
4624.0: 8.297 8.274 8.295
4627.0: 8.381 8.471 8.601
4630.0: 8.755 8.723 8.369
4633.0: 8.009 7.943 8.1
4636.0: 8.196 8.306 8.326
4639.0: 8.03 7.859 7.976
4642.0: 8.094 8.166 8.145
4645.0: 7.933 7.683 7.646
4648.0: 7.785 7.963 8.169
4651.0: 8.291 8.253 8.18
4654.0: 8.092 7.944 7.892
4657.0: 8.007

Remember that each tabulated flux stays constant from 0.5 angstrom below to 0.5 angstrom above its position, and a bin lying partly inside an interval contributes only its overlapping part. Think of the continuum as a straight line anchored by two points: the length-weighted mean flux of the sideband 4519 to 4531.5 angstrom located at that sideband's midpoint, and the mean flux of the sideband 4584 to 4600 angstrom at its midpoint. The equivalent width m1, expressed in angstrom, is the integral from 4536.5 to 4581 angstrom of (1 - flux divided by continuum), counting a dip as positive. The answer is -1.1 angstrom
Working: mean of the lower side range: 7.62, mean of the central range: 8.04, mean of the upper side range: 8.07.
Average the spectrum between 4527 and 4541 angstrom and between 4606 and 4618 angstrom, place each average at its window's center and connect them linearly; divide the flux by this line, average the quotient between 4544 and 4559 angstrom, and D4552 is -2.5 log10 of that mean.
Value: -0.017 mag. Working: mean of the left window 7.46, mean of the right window 8.17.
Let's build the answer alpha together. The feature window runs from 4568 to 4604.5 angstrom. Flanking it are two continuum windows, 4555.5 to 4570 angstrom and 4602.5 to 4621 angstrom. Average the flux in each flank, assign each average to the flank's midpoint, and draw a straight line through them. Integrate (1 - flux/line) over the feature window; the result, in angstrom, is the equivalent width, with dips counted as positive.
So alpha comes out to 0.0 angstrom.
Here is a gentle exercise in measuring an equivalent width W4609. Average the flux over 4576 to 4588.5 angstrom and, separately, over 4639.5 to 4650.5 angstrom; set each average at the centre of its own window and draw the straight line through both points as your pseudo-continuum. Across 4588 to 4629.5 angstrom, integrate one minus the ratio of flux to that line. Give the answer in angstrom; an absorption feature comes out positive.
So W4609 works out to -0.76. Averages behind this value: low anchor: 8.13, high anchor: 7.95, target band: 8.2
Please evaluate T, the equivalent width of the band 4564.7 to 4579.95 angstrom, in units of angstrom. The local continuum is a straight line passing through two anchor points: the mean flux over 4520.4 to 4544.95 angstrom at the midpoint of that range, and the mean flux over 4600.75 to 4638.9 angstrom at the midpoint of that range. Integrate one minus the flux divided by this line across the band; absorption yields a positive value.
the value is -0.7 angstrom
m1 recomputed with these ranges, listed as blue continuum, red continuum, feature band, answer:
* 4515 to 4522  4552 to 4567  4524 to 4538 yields 1.3 angstrom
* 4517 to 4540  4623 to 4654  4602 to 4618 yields -0.2 angstrom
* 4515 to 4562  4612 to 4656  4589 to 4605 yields -0.1 angstrom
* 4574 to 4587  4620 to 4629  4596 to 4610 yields 0.3 angstrom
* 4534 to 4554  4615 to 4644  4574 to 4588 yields -0.4 angstrom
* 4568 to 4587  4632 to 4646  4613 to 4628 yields -0.3 angstrom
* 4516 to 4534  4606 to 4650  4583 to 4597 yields -0.1 angstrom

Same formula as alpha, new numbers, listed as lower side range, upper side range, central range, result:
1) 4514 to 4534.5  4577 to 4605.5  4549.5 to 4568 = -0.1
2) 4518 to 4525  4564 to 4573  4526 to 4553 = 1.7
